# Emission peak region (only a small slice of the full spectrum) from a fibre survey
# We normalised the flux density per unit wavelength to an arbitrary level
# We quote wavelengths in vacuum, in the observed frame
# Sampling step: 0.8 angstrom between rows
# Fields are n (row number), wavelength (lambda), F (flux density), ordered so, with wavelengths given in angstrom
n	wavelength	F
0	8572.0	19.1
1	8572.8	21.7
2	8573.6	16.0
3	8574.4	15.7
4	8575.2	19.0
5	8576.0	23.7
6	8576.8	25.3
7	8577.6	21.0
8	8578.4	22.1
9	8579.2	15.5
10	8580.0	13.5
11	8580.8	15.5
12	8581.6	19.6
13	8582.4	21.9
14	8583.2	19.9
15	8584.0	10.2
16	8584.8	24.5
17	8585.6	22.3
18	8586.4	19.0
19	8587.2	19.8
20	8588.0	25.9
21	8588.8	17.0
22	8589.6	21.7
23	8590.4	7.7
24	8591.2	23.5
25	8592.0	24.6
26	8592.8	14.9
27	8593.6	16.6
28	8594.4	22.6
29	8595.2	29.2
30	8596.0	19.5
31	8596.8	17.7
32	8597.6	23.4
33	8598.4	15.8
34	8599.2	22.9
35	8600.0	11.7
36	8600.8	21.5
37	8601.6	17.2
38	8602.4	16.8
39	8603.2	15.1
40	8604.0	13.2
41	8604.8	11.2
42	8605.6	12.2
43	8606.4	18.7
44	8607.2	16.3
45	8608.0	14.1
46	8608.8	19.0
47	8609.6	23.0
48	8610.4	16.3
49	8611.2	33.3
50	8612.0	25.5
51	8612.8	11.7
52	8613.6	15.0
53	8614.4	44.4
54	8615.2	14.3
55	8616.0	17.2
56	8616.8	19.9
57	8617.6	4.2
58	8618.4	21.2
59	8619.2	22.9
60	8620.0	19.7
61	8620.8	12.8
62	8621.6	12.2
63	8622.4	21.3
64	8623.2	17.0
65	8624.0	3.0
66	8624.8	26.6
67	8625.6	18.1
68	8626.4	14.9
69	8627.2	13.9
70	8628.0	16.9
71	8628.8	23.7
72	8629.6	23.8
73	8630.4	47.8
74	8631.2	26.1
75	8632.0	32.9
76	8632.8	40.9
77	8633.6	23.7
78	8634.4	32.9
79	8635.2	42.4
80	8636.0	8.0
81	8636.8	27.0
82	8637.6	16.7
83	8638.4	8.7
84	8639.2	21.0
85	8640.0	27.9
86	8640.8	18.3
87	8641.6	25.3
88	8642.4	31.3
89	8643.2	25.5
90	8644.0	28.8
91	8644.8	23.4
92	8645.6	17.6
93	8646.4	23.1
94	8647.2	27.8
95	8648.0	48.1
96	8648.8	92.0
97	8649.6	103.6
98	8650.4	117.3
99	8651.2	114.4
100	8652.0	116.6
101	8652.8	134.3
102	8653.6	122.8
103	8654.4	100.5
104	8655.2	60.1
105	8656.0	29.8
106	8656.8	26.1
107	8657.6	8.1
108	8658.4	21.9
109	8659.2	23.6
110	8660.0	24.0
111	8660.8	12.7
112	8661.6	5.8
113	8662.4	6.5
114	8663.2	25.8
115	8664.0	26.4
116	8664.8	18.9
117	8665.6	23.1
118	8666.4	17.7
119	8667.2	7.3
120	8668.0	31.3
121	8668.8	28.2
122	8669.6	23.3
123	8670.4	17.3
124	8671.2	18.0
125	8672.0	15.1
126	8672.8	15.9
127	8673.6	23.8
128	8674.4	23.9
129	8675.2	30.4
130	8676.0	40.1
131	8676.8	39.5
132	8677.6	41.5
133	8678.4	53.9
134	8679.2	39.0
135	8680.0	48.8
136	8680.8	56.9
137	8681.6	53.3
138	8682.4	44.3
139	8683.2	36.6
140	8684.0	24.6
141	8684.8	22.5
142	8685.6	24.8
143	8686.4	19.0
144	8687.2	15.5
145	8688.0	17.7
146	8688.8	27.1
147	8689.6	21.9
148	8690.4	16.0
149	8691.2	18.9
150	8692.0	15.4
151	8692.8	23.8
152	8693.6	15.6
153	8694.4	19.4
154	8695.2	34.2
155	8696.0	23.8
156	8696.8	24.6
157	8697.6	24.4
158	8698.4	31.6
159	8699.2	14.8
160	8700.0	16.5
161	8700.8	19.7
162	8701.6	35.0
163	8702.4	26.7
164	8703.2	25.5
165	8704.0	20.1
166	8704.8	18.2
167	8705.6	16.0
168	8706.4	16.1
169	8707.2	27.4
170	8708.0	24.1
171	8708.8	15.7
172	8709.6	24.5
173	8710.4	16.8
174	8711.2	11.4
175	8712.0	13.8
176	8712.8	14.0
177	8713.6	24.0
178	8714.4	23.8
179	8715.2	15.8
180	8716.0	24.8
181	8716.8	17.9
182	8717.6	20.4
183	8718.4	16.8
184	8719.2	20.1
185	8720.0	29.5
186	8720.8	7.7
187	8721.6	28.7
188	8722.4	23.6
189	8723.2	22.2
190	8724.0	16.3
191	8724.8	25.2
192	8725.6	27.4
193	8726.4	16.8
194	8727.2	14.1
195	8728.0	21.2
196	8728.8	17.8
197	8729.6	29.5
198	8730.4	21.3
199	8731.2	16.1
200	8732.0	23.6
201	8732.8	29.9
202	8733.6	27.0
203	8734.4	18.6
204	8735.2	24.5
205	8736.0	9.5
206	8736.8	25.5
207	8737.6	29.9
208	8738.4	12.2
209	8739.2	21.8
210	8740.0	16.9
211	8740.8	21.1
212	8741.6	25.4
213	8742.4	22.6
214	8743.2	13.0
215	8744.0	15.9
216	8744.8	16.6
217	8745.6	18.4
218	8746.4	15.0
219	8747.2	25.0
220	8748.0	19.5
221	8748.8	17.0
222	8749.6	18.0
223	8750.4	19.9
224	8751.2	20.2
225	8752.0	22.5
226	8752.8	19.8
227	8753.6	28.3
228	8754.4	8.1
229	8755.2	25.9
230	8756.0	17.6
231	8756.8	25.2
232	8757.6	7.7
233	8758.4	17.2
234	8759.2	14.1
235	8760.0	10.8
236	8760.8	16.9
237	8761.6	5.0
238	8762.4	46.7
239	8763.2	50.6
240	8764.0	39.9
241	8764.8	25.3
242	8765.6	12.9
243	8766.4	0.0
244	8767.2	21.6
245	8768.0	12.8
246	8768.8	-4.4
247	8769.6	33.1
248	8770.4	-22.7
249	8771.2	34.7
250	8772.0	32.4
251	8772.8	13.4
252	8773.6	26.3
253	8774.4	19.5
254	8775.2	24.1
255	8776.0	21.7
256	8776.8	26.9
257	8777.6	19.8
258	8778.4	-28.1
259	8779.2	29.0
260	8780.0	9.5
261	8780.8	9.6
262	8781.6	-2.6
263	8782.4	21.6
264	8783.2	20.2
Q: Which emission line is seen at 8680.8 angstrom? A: [N II]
